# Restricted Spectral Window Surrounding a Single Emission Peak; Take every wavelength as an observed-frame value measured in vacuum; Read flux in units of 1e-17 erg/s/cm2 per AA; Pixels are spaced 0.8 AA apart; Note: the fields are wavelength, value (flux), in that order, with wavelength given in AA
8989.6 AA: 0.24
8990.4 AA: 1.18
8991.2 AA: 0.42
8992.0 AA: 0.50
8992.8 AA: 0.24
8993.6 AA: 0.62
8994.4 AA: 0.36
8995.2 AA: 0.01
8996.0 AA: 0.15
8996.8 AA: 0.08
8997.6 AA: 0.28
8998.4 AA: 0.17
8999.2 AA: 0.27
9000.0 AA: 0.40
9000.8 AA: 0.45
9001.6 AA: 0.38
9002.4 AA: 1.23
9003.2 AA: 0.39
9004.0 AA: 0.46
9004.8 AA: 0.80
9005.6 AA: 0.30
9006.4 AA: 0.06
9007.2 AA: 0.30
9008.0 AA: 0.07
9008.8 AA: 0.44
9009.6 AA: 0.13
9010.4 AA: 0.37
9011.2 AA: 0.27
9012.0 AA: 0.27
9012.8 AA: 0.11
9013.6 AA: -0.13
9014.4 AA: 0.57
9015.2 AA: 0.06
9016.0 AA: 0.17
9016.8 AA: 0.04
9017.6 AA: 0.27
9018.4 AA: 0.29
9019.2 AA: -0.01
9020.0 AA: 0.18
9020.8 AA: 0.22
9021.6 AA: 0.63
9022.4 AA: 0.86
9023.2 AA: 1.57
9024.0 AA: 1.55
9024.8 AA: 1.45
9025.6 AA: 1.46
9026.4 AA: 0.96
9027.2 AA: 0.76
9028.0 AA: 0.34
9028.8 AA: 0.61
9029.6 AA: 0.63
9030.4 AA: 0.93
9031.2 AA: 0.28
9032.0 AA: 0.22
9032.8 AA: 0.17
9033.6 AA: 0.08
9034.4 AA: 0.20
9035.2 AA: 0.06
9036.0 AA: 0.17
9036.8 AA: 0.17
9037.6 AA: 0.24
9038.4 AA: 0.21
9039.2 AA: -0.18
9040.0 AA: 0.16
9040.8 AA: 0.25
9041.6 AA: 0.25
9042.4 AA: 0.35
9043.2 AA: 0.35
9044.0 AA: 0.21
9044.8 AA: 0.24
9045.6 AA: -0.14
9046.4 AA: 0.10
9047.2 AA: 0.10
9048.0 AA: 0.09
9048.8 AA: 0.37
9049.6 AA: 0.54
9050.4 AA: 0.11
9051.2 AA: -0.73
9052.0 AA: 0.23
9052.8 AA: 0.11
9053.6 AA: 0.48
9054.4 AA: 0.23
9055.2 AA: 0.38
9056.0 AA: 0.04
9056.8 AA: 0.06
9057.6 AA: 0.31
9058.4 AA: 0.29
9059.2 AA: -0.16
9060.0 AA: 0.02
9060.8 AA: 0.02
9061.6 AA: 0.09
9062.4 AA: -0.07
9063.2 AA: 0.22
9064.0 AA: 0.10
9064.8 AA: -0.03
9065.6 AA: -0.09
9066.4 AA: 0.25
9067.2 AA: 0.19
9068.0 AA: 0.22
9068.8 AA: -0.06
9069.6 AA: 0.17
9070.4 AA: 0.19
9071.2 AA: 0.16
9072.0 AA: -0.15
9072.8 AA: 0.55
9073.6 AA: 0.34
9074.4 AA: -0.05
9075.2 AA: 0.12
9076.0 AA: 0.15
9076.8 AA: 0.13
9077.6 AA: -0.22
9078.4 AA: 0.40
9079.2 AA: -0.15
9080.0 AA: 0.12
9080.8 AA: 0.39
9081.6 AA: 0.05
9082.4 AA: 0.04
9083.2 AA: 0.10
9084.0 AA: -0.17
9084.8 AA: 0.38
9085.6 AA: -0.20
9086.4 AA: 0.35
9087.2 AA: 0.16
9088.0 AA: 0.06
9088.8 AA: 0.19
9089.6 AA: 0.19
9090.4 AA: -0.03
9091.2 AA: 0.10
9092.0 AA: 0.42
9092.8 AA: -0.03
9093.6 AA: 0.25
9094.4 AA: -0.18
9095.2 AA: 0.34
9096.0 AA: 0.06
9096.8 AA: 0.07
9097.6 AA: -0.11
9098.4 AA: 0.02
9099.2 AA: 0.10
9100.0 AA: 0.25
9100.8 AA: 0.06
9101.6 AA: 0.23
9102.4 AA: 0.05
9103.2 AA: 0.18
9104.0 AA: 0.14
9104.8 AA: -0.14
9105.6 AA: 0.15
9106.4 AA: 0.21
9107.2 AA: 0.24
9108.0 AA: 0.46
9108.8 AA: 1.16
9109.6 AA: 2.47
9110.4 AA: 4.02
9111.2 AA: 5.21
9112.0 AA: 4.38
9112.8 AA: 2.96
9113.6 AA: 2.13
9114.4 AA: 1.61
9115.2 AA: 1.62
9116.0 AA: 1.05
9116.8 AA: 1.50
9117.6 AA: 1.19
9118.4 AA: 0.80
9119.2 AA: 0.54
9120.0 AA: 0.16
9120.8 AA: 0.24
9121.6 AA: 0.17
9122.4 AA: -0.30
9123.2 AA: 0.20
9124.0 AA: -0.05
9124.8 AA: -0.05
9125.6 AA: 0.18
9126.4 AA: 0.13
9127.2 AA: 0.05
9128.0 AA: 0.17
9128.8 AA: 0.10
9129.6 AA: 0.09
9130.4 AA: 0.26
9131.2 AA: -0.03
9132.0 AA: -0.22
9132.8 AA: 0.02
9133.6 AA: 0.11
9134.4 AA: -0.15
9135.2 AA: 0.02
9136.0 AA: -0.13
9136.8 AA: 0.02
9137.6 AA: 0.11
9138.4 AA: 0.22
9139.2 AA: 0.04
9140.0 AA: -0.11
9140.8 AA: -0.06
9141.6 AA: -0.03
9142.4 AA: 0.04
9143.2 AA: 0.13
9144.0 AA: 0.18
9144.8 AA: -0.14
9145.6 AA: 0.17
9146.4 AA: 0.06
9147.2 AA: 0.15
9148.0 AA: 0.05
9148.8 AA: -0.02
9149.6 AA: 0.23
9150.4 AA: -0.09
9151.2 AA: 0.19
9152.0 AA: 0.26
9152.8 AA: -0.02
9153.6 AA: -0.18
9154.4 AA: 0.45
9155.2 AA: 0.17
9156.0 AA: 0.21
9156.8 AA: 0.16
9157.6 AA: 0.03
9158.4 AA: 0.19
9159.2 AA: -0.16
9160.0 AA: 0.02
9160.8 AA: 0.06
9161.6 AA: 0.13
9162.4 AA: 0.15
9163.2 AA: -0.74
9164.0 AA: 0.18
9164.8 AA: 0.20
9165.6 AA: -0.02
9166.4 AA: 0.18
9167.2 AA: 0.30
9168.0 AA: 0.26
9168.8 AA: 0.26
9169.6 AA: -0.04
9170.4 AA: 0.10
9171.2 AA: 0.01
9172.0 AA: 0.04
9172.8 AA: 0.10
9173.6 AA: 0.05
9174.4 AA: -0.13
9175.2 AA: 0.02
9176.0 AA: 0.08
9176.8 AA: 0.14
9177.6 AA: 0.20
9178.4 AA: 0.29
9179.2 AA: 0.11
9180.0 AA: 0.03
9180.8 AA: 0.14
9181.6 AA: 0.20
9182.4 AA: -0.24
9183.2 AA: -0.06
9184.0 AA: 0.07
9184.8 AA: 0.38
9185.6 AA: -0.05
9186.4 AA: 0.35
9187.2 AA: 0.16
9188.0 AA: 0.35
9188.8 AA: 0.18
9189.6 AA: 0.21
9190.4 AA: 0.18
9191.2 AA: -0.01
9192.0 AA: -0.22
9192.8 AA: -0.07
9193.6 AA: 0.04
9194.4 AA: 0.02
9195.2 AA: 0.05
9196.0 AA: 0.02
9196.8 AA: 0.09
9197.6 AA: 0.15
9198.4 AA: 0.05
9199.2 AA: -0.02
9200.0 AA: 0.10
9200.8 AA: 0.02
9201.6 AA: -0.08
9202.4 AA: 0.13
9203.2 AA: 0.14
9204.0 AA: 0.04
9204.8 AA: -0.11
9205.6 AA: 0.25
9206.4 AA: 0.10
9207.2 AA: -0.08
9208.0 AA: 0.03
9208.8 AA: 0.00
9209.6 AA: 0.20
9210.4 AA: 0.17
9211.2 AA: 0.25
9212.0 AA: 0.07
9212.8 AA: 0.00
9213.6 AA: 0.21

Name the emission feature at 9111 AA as [O III] 5007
